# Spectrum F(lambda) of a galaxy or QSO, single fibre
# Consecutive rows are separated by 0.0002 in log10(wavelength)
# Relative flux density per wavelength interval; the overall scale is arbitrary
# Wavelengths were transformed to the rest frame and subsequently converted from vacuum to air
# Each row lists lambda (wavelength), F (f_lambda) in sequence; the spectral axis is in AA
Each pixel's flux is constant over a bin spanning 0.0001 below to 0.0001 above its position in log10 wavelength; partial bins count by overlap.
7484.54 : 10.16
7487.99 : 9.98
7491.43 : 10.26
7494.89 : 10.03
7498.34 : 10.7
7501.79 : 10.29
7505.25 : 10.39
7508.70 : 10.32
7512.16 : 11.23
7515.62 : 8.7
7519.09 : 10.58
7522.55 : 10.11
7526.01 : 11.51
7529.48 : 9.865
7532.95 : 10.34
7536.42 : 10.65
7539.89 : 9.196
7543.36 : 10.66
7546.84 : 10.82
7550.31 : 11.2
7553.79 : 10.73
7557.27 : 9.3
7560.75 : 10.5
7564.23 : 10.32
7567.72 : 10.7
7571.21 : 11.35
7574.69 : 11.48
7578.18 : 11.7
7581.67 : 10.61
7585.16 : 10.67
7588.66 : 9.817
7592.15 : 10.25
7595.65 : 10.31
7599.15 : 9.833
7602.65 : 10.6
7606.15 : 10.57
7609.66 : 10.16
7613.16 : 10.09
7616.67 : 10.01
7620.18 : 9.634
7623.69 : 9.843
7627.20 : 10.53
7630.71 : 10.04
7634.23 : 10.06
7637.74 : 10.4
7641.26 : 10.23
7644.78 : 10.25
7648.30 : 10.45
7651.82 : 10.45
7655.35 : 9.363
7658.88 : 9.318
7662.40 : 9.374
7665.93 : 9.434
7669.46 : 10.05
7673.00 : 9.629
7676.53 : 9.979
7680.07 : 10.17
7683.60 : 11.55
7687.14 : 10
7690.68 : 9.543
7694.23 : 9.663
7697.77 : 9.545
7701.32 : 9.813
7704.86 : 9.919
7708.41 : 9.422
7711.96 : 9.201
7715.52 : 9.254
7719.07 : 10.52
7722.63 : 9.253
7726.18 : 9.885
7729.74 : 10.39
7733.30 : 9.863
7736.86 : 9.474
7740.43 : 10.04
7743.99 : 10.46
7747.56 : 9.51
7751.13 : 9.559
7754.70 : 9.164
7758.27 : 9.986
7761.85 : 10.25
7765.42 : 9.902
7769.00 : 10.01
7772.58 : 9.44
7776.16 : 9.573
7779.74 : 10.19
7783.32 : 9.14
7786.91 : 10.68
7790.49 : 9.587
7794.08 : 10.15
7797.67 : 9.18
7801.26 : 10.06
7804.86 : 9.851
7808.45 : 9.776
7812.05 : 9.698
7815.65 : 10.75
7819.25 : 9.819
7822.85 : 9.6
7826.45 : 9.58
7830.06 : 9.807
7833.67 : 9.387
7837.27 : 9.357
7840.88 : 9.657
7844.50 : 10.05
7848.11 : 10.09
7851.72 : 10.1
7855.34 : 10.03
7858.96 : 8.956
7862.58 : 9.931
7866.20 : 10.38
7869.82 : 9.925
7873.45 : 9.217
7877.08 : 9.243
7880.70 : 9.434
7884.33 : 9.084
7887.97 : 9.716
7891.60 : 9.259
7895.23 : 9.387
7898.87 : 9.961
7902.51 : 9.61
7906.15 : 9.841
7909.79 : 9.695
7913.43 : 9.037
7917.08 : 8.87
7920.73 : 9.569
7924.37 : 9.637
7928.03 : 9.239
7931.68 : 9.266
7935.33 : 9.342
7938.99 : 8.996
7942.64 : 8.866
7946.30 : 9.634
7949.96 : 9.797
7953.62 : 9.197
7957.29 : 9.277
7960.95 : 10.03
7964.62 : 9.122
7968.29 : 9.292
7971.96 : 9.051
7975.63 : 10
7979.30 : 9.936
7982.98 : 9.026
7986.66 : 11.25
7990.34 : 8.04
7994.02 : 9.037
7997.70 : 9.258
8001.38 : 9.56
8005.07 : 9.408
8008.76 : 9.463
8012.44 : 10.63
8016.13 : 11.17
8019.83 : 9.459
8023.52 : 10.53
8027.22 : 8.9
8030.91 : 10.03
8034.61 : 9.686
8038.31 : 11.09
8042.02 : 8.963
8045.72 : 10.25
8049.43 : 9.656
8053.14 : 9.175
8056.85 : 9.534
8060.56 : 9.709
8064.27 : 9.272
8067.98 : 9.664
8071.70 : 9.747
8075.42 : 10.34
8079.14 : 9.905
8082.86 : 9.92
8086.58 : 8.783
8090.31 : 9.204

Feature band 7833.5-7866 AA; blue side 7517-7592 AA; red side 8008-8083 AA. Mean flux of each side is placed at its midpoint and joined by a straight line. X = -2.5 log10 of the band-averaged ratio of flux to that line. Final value 0.040 mag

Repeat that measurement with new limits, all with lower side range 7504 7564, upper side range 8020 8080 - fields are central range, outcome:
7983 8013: 0.036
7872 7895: 0.070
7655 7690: 0.032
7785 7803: 0.015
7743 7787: 0.033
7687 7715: 0.063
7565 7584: -0.081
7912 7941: 0.075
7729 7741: 0.026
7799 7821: 0.007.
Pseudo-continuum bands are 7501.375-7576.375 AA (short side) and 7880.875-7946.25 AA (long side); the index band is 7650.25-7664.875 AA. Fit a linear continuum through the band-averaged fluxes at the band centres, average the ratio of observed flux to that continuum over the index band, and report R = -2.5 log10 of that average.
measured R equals 0.06 mag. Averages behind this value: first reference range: 10.5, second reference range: 9.38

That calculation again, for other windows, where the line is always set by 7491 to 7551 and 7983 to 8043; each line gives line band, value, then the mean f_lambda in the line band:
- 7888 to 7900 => 0.04 mag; 9.54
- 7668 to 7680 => 0.03 mag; 9.92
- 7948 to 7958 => 0.05 mag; 9.44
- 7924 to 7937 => 0.06 mag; 9.34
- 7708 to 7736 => 0.04 mag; 9.73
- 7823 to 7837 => 0.05 mag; 9.57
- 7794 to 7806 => 0.03 mag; 9.76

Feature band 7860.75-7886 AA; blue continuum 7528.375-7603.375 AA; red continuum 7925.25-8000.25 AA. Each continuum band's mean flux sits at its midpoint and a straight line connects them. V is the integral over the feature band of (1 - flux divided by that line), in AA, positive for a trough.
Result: 0.1 AA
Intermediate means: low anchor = 10.5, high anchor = 9.39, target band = 9.61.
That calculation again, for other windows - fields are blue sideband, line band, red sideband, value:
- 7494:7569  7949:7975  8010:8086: 1.4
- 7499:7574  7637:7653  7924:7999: -0.3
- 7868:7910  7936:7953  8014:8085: 0.6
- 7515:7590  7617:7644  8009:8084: 0.8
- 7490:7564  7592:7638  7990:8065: 0.4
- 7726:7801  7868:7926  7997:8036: 2.2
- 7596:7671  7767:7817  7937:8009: -0.6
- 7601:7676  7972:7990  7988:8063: -0.1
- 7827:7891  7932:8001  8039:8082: 2.0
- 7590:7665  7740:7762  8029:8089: 0.4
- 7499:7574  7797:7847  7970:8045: 1.2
